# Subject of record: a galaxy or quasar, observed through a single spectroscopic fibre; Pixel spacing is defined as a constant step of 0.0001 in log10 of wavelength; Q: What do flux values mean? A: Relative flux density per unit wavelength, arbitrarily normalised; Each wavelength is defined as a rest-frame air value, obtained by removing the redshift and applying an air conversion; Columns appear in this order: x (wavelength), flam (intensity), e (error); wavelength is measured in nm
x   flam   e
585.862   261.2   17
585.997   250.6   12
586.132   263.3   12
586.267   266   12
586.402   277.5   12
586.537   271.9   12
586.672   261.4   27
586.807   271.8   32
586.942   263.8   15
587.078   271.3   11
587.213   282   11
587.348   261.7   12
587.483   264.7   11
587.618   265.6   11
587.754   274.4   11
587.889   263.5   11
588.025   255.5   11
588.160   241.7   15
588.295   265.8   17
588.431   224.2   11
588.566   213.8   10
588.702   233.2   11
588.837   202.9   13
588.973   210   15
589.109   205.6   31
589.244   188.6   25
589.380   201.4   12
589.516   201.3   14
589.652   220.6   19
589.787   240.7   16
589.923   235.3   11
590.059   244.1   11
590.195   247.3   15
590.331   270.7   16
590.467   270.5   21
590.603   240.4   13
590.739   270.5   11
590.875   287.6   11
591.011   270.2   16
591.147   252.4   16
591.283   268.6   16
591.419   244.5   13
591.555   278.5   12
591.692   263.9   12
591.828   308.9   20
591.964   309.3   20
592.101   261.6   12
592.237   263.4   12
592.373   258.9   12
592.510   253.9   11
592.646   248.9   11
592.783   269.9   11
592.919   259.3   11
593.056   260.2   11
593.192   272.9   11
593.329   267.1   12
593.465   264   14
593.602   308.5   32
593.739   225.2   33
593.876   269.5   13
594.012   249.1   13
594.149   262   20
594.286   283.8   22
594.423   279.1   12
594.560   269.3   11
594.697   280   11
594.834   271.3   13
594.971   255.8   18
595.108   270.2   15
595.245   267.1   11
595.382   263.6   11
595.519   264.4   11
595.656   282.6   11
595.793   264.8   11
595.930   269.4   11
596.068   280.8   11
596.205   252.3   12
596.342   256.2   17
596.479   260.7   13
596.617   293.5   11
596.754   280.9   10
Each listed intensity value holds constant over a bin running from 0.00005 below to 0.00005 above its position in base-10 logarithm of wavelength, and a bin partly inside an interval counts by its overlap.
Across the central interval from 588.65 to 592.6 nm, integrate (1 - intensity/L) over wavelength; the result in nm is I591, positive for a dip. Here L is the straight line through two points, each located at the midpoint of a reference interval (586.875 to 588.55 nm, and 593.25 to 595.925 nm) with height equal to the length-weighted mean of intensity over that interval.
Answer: 0.22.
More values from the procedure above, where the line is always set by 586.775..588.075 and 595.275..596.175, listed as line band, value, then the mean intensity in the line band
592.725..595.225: 0.017 nm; 268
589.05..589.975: 0.190 nm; 213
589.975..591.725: 0.042 nm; 262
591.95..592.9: 0.018 nm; 264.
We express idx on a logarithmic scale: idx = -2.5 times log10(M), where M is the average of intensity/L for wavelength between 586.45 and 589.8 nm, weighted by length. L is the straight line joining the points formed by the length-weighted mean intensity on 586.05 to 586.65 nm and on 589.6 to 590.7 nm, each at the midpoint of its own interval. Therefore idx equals 0.072 mag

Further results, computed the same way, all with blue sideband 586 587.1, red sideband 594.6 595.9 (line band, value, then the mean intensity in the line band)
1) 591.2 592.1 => -0.035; 277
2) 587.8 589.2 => 0.156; 232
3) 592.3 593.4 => 0.028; 262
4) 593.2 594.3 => 0.013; 266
